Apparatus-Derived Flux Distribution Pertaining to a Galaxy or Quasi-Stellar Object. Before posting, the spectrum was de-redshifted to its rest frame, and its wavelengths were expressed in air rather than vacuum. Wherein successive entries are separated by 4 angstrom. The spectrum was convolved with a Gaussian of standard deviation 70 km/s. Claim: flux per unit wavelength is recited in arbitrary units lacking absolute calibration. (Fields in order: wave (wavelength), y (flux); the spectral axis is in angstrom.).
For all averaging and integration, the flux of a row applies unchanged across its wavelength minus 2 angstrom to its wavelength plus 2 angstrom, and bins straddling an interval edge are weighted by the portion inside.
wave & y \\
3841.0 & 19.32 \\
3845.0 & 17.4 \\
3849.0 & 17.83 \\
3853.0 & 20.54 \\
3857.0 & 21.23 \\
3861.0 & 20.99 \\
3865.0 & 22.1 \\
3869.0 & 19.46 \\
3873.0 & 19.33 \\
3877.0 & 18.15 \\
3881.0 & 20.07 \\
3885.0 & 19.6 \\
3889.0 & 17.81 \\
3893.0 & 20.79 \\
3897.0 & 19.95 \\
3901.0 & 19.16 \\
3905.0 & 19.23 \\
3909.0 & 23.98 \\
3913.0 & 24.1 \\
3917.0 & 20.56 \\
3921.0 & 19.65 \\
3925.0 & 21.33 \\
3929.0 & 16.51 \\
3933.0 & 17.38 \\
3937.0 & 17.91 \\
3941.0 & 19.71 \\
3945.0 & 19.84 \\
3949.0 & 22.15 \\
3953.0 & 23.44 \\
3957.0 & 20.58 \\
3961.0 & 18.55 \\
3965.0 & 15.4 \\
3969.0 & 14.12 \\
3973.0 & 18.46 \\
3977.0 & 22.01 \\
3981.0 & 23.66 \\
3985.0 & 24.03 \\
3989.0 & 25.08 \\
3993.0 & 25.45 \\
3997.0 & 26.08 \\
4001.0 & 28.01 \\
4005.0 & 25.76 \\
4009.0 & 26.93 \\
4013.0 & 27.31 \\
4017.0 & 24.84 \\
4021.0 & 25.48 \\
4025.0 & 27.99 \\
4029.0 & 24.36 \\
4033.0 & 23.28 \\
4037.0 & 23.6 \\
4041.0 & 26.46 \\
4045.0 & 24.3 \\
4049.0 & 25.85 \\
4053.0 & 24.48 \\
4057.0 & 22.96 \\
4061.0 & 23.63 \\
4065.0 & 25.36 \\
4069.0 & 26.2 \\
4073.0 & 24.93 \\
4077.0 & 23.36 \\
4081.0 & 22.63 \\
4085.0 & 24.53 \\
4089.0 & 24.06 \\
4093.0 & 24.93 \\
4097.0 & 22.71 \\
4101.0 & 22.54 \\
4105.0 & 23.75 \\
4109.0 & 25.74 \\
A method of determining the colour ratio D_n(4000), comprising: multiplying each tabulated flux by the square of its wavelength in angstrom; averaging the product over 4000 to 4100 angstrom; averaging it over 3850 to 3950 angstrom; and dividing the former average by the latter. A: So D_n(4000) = 1.34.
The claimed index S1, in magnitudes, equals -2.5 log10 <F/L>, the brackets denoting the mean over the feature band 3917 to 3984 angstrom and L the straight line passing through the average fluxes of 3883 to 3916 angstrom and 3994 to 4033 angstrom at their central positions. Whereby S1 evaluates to 0.18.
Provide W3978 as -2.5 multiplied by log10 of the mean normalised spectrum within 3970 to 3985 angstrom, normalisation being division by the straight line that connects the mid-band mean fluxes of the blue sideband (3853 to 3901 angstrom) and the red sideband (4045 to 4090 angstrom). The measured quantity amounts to 0.05 mag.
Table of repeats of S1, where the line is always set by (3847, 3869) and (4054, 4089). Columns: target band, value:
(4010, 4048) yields -0.08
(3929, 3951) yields 0.15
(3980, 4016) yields -0.13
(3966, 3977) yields 0.29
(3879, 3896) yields 0.07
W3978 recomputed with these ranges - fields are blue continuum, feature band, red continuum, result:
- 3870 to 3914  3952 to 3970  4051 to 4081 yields 0.182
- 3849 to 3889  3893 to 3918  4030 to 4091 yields -0.019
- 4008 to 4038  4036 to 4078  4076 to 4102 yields -0.009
